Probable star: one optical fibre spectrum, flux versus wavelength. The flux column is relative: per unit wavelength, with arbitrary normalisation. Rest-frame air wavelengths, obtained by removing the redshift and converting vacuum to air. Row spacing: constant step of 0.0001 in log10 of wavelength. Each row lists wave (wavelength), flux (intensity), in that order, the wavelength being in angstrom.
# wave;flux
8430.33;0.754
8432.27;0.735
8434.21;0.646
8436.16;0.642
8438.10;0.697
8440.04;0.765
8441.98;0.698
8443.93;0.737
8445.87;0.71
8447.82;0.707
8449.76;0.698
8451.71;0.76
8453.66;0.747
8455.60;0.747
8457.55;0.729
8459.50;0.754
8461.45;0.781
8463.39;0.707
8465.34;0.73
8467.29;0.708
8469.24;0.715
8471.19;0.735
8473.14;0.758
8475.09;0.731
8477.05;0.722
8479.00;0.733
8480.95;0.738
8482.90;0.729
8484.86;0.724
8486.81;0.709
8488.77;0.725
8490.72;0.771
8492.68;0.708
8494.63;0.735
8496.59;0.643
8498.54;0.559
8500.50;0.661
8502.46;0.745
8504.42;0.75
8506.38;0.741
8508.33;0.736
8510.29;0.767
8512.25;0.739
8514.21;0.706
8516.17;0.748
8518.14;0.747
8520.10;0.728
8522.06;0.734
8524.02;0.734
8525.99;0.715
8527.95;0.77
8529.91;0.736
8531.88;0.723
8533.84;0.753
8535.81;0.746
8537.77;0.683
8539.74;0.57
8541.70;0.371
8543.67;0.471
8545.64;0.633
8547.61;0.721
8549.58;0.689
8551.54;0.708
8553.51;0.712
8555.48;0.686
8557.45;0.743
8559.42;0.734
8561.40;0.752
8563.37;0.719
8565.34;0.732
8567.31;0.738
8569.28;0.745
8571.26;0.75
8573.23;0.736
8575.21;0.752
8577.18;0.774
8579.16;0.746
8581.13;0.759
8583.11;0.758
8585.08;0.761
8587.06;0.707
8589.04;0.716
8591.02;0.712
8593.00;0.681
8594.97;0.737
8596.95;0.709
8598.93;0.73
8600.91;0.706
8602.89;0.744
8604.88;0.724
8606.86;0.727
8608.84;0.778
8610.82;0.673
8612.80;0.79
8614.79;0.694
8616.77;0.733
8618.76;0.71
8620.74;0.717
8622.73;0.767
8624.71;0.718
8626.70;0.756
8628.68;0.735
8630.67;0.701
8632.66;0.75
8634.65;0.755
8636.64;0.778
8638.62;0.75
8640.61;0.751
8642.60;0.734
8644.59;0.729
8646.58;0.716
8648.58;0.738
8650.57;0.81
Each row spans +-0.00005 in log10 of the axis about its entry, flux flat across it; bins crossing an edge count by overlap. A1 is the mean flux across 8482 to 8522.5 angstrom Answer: 0.719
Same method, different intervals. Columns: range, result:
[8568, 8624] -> 0.733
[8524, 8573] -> 0.693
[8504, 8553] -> 0.696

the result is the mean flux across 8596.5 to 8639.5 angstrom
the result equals 0.734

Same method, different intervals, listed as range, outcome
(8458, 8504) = 0.719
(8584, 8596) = 0.72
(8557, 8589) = 0.743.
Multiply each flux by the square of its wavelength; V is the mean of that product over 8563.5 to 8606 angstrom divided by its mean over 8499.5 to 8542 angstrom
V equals 1.0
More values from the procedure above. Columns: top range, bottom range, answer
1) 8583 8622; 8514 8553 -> 1.08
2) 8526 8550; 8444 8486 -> 0.91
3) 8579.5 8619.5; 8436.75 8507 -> 1.04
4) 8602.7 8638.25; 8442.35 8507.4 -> 1.05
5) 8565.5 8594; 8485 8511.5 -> 1.06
